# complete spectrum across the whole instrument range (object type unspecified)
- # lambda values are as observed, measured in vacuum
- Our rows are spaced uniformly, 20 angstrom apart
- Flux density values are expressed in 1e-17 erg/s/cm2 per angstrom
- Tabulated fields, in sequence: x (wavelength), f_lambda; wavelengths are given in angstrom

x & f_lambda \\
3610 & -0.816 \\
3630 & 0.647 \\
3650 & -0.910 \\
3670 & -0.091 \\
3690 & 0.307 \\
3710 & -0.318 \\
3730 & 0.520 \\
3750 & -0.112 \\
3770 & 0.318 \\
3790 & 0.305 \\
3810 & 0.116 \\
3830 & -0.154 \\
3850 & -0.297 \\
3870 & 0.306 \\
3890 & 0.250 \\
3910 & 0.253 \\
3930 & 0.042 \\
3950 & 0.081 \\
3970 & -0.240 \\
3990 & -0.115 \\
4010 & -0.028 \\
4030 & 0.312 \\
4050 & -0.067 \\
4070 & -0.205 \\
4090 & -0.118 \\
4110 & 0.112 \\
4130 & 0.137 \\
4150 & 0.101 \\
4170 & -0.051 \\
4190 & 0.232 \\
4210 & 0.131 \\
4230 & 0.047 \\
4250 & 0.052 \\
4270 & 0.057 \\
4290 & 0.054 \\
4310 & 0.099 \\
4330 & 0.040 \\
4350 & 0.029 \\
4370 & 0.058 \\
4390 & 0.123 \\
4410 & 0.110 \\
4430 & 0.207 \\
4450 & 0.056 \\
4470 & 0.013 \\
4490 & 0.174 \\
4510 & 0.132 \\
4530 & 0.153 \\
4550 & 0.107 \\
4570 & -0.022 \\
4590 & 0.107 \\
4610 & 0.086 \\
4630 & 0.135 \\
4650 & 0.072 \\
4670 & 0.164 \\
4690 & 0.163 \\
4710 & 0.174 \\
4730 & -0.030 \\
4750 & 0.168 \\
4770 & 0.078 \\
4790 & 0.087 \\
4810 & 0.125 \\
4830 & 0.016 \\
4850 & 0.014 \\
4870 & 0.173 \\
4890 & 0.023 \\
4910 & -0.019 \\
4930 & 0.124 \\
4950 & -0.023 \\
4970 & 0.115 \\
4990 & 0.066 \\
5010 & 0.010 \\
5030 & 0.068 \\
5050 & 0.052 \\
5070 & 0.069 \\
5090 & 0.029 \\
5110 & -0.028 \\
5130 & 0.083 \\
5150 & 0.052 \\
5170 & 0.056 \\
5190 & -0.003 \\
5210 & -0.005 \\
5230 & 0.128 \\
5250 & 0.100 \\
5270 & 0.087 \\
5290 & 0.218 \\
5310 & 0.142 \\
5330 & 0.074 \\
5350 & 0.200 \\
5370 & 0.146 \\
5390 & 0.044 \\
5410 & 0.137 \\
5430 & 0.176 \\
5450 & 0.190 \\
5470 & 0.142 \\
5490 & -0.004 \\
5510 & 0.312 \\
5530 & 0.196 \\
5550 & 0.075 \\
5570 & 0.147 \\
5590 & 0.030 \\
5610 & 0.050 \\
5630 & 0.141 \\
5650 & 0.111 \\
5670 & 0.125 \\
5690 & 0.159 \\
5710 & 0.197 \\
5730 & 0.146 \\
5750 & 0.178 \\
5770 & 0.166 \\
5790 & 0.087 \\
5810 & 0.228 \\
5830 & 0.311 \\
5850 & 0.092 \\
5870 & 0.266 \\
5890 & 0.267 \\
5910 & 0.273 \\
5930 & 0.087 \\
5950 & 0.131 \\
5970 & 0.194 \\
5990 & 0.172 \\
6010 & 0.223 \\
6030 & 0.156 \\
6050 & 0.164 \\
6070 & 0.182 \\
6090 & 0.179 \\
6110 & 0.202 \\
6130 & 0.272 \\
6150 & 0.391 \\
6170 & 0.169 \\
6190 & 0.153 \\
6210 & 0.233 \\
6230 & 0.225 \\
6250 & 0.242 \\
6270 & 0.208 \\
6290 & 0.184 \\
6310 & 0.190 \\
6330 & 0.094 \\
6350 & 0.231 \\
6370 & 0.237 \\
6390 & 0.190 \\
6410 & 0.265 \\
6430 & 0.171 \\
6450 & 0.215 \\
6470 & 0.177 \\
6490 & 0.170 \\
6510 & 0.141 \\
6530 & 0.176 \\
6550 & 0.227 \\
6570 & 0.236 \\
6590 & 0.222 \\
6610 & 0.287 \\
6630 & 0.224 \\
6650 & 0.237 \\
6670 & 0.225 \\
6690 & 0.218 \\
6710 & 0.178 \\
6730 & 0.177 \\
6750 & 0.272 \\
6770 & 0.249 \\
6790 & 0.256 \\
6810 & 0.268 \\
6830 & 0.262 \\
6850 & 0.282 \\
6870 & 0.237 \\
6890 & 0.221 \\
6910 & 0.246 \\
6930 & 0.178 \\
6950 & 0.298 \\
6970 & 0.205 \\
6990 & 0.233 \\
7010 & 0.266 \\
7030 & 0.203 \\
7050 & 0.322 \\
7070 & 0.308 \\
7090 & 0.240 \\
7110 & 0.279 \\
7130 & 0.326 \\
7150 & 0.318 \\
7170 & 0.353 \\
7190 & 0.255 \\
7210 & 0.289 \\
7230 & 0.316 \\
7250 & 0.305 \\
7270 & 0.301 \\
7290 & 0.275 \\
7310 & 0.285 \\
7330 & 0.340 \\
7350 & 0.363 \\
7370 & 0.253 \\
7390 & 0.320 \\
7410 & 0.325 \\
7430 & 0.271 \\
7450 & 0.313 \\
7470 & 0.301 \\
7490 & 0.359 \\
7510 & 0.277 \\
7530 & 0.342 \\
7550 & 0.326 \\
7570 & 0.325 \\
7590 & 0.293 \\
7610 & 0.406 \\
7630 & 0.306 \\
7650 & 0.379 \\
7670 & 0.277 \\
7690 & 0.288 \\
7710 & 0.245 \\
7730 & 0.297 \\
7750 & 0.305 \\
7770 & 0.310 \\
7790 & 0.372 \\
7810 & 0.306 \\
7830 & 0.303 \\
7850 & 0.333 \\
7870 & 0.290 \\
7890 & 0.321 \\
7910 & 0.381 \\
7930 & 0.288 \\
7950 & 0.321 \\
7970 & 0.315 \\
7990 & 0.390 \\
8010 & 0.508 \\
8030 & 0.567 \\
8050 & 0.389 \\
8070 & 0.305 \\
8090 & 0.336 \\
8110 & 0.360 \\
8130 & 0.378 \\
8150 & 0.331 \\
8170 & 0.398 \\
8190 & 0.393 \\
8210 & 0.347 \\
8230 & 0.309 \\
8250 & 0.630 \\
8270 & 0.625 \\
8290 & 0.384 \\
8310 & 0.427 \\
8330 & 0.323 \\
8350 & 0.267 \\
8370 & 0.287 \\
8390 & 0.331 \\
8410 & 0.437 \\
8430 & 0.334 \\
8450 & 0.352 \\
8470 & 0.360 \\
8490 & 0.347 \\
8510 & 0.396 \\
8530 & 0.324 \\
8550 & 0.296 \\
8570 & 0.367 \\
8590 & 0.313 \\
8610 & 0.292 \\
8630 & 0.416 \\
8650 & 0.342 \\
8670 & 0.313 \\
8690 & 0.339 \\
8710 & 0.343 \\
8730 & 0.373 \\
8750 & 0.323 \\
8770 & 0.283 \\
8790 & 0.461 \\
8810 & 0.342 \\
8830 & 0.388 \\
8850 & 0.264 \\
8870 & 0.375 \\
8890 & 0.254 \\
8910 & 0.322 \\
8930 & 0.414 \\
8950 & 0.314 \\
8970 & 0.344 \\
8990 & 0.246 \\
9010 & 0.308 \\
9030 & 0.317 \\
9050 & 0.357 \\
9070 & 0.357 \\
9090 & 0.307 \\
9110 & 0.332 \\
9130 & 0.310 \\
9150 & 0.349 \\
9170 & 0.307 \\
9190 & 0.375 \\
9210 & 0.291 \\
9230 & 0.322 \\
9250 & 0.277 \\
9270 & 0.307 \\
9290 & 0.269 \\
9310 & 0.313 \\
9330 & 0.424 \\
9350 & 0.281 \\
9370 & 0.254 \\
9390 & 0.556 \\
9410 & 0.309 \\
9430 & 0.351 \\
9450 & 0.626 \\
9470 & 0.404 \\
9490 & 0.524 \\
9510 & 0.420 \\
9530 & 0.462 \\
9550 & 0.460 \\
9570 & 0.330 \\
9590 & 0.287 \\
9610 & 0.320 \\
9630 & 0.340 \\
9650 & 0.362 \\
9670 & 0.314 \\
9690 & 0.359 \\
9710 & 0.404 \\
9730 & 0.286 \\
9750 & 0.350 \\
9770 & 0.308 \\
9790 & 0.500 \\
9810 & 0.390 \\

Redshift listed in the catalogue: 0.65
